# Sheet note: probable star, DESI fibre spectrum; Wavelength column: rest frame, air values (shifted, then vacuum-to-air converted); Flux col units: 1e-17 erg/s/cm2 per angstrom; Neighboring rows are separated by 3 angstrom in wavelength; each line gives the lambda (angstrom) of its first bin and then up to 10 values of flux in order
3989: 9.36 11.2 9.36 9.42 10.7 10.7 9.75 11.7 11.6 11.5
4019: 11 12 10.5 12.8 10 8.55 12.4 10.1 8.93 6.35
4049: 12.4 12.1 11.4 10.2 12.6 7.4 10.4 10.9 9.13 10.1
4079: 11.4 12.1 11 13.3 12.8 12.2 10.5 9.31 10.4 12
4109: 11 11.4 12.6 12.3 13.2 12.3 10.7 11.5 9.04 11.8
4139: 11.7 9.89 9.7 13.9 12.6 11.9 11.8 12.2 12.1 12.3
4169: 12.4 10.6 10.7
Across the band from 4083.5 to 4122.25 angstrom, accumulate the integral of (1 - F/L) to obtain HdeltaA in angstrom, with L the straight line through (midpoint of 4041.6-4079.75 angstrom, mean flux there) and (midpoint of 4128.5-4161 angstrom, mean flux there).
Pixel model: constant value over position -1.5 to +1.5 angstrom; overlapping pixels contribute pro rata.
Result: -3.0 angstrom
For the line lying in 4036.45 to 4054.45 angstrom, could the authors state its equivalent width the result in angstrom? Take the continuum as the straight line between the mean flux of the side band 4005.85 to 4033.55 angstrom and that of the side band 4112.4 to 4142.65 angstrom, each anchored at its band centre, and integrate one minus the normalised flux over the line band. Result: 1.44 angstrom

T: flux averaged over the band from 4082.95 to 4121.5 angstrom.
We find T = 11.7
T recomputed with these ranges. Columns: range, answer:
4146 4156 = 12.6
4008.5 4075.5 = 10.6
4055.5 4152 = 11.2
